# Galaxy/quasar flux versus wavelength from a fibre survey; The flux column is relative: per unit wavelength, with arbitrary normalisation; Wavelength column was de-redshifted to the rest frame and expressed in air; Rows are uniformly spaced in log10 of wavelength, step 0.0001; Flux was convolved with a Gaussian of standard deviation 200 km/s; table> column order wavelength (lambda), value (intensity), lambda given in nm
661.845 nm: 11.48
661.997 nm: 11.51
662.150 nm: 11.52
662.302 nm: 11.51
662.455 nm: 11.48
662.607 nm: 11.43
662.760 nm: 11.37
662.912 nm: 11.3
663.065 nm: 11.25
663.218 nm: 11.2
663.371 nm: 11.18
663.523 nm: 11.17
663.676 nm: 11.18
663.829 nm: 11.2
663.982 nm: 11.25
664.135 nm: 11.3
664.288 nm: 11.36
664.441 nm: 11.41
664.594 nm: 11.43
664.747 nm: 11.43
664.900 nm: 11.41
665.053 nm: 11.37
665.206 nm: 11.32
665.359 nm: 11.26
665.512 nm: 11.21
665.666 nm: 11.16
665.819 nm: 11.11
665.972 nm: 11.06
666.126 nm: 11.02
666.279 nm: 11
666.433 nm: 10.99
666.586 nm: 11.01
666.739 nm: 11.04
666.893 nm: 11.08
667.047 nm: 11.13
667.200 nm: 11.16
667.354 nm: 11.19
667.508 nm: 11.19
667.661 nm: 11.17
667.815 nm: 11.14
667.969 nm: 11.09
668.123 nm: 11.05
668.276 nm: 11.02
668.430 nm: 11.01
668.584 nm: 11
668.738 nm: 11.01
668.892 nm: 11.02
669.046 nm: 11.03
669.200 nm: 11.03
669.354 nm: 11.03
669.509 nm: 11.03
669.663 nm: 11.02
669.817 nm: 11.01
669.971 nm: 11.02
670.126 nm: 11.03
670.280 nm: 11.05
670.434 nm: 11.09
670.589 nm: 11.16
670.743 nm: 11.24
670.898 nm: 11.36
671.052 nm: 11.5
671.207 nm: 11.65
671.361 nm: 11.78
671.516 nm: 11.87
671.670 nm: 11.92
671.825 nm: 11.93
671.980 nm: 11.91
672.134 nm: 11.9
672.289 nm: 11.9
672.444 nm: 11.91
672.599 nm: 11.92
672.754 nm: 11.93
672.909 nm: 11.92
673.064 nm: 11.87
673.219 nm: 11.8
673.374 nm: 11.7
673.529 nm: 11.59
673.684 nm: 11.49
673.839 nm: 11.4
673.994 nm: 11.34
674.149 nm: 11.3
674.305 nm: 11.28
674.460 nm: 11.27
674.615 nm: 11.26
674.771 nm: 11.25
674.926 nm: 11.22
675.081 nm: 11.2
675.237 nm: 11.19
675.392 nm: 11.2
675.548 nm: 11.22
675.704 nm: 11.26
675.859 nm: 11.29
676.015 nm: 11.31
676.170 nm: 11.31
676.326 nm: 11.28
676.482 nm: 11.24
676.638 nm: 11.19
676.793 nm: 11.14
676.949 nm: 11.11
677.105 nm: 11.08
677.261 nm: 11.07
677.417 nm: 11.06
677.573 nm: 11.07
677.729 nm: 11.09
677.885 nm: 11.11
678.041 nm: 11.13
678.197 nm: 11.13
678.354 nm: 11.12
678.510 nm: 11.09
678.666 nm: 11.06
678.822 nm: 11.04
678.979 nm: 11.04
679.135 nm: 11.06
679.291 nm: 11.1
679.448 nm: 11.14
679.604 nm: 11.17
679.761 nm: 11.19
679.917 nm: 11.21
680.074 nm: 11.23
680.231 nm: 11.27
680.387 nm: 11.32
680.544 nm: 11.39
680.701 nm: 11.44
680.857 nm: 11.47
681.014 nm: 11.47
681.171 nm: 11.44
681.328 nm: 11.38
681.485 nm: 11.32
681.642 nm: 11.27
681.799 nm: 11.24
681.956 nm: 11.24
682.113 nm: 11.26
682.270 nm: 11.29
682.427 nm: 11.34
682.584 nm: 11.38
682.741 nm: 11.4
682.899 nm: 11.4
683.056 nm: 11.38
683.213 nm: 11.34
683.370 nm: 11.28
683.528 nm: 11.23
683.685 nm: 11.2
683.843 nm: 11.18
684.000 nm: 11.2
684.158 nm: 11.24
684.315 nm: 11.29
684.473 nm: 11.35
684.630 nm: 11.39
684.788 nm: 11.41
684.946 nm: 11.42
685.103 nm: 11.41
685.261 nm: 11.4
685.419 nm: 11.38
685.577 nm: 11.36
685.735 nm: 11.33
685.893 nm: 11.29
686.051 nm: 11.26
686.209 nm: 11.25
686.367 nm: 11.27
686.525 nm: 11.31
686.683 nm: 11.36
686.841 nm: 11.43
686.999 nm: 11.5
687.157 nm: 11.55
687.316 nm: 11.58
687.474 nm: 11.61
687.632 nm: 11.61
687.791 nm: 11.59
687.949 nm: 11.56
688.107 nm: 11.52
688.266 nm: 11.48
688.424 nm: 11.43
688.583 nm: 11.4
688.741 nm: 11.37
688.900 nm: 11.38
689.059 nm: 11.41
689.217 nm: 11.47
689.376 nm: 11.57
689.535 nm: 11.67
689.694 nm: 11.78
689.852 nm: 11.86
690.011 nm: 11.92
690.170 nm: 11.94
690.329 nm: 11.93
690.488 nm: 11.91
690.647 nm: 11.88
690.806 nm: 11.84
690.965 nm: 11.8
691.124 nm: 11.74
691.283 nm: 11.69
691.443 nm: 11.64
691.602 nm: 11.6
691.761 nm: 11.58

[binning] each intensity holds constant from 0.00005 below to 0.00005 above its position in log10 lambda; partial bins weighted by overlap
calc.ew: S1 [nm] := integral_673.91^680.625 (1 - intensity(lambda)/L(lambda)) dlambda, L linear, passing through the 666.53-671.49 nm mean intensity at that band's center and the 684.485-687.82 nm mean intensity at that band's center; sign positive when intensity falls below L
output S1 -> 0.05 nm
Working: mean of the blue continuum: 11.1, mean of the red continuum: 11.4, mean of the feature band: 11.2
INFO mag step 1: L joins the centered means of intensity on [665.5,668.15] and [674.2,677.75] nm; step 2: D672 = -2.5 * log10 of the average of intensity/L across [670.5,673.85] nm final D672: -0.05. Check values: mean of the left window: 11.1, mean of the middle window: 11.7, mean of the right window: 11.2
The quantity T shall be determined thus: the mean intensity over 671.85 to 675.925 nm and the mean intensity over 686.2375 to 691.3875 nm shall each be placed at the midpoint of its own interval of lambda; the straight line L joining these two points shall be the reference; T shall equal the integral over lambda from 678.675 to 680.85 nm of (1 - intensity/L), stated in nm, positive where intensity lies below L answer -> 0.07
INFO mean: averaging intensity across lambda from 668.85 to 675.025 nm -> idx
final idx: 11.5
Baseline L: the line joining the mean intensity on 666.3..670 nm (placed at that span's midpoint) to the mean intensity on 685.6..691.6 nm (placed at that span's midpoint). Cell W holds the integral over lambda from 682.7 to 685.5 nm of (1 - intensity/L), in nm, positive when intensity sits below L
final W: 0.03 nm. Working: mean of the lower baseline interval 11.1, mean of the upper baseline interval 11.6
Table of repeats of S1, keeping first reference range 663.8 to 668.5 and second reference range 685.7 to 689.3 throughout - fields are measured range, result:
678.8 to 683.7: 0.03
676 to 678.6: 0.04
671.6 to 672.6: -0.06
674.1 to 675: 0.00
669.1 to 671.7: -0.01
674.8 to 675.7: 0.01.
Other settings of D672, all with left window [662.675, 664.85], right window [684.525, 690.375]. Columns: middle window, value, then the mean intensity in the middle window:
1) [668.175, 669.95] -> 0.030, 11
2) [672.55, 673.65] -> -0.041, 11.8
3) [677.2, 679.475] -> 0.032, 11.1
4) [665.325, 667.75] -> 0.020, 11.1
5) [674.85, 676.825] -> 0.015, 11.2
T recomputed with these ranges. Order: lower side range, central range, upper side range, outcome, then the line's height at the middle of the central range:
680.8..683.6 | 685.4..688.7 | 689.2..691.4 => 0.050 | 11.6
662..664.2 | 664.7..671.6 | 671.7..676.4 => 0.145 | 11.4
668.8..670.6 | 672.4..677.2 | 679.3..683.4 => -0.104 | 11.2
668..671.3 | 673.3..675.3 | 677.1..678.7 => -0.044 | 11.1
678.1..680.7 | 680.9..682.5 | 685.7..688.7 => -0.012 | 11.2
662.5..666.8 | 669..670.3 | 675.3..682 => 0.023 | 11.2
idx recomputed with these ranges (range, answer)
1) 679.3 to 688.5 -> 11.4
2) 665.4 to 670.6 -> 11.1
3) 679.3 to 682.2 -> 11.3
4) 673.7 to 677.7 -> 11.2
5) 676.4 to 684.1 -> 11.2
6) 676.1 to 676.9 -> 11.2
